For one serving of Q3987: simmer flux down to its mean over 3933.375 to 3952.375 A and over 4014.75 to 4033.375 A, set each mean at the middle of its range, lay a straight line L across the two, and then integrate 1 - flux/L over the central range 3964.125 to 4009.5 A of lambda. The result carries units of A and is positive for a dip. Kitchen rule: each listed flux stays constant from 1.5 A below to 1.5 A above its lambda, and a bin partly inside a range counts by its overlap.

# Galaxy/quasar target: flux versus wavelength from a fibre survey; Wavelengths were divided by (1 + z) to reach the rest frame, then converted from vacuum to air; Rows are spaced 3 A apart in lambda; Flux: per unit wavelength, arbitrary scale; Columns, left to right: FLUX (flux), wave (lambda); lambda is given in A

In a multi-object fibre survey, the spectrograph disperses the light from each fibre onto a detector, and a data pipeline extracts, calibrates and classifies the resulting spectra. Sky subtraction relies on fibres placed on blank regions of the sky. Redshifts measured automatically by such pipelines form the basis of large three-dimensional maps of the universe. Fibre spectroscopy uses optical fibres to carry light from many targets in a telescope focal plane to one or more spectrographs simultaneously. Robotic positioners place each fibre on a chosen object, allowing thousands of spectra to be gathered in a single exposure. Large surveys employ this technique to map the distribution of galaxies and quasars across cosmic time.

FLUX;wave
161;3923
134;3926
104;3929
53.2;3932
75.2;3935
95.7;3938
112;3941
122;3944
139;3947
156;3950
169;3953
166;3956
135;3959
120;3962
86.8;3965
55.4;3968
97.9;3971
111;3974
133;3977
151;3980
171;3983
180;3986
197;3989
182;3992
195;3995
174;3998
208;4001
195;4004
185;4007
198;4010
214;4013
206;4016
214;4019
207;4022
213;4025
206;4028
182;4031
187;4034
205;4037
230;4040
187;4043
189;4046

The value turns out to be 2.9 A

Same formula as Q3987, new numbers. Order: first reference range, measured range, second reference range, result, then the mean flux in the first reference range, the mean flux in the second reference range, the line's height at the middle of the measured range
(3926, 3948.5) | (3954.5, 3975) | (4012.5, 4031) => 3.7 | 102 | 208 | 137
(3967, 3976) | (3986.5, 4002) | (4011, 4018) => -3.7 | 92.4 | 209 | 154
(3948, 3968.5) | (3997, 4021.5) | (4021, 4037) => -2.7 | 131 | 199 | 180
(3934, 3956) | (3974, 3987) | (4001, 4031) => 1.1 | 128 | 203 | 166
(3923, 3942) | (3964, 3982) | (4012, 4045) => 4.6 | 100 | 204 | 144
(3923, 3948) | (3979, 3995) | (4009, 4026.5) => -0.7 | 107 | 209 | 171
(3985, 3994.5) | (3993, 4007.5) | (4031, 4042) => 0.0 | 188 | 203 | 191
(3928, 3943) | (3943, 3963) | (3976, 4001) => -4.9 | 88.6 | 176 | 117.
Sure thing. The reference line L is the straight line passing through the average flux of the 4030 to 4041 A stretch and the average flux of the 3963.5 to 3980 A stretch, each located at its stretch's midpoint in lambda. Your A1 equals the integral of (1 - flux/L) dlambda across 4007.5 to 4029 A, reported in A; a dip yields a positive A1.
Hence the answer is -4.2 A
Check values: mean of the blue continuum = 102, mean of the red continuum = 201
